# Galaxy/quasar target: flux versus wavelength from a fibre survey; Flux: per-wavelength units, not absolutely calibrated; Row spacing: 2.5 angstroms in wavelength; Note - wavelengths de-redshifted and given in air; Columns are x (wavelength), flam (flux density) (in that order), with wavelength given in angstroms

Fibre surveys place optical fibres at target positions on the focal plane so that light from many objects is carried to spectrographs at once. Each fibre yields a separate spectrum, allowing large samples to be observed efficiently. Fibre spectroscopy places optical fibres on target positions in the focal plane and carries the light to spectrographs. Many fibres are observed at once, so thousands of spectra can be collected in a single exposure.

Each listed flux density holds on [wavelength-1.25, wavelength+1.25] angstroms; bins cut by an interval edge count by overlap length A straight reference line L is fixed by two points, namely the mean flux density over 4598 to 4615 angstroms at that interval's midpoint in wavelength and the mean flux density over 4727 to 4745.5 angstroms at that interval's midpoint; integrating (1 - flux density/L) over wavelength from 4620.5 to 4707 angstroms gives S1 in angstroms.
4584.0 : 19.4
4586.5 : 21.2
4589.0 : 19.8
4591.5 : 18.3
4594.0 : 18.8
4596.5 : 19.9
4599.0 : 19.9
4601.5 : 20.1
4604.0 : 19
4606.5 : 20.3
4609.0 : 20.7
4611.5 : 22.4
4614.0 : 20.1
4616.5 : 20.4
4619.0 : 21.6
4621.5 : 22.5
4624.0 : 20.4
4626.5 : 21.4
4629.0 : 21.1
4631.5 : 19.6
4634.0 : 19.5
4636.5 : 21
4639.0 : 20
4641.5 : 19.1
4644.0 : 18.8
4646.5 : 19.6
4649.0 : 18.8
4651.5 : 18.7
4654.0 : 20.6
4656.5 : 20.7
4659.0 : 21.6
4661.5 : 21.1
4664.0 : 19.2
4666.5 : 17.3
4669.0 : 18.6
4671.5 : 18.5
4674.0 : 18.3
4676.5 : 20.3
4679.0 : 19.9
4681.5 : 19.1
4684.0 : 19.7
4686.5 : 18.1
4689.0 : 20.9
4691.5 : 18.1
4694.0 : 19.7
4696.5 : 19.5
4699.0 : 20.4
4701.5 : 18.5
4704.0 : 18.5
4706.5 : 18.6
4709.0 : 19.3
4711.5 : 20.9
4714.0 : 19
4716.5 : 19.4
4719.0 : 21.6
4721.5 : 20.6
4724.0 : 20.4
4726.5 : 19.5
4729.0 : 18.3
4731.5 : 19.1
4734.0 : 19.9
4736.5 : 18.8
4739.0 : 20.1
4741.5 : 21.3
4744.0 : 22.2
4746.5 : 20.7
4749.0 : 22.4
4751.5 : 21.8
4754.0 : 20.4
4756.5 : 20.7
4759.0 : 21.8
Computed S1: 2.3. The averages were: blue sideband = 20.4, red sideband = 19.9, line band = 19.6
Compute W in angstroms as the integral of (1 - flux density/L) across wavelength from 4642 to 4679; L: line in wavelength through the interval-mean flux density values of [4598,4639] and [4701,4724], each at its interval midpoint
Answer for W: 1.4 angstroms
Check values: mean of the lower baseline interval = 20.6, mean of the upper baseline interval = 19.7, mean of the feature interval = 19.4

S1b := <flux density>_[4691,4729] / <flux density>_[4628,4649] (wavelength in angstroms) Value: 1.0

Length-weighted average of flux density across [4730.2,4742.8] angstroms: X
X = 19.8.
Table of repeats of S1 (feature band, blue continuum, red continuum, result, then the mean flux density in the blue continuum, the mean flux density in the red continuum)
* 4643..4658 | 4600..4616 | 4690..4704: 0.2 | 20.4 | 19.2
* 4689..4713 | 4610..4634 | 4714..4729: 1.0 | 21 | 20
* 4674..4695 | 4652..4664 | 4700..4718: 0.5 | 20.7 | 19.2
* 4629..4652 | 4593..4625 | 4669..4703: 0.5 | 20.5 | 19.3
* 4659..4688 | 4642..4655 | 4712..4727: 0.5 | 19.3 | 20.2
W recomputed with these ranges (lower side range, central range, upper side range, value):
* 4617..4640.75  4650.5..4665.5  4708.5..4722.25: 0.2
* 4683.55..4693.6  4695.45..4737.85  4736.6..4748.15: 1.1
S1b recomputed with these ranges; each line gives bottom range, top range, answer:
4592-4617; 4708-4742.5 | 0.99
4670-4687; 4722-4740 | 1.02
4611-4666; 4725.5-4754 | 1.00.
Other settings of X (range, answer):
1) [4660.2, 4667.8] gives 19.2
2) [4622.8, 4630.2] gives 21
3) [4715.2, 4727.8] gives 20.3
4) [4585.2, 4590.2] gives 20.5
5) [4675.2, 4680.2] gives 20.1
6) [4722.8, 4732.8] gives 19.3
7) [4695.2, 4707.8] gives 19.1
